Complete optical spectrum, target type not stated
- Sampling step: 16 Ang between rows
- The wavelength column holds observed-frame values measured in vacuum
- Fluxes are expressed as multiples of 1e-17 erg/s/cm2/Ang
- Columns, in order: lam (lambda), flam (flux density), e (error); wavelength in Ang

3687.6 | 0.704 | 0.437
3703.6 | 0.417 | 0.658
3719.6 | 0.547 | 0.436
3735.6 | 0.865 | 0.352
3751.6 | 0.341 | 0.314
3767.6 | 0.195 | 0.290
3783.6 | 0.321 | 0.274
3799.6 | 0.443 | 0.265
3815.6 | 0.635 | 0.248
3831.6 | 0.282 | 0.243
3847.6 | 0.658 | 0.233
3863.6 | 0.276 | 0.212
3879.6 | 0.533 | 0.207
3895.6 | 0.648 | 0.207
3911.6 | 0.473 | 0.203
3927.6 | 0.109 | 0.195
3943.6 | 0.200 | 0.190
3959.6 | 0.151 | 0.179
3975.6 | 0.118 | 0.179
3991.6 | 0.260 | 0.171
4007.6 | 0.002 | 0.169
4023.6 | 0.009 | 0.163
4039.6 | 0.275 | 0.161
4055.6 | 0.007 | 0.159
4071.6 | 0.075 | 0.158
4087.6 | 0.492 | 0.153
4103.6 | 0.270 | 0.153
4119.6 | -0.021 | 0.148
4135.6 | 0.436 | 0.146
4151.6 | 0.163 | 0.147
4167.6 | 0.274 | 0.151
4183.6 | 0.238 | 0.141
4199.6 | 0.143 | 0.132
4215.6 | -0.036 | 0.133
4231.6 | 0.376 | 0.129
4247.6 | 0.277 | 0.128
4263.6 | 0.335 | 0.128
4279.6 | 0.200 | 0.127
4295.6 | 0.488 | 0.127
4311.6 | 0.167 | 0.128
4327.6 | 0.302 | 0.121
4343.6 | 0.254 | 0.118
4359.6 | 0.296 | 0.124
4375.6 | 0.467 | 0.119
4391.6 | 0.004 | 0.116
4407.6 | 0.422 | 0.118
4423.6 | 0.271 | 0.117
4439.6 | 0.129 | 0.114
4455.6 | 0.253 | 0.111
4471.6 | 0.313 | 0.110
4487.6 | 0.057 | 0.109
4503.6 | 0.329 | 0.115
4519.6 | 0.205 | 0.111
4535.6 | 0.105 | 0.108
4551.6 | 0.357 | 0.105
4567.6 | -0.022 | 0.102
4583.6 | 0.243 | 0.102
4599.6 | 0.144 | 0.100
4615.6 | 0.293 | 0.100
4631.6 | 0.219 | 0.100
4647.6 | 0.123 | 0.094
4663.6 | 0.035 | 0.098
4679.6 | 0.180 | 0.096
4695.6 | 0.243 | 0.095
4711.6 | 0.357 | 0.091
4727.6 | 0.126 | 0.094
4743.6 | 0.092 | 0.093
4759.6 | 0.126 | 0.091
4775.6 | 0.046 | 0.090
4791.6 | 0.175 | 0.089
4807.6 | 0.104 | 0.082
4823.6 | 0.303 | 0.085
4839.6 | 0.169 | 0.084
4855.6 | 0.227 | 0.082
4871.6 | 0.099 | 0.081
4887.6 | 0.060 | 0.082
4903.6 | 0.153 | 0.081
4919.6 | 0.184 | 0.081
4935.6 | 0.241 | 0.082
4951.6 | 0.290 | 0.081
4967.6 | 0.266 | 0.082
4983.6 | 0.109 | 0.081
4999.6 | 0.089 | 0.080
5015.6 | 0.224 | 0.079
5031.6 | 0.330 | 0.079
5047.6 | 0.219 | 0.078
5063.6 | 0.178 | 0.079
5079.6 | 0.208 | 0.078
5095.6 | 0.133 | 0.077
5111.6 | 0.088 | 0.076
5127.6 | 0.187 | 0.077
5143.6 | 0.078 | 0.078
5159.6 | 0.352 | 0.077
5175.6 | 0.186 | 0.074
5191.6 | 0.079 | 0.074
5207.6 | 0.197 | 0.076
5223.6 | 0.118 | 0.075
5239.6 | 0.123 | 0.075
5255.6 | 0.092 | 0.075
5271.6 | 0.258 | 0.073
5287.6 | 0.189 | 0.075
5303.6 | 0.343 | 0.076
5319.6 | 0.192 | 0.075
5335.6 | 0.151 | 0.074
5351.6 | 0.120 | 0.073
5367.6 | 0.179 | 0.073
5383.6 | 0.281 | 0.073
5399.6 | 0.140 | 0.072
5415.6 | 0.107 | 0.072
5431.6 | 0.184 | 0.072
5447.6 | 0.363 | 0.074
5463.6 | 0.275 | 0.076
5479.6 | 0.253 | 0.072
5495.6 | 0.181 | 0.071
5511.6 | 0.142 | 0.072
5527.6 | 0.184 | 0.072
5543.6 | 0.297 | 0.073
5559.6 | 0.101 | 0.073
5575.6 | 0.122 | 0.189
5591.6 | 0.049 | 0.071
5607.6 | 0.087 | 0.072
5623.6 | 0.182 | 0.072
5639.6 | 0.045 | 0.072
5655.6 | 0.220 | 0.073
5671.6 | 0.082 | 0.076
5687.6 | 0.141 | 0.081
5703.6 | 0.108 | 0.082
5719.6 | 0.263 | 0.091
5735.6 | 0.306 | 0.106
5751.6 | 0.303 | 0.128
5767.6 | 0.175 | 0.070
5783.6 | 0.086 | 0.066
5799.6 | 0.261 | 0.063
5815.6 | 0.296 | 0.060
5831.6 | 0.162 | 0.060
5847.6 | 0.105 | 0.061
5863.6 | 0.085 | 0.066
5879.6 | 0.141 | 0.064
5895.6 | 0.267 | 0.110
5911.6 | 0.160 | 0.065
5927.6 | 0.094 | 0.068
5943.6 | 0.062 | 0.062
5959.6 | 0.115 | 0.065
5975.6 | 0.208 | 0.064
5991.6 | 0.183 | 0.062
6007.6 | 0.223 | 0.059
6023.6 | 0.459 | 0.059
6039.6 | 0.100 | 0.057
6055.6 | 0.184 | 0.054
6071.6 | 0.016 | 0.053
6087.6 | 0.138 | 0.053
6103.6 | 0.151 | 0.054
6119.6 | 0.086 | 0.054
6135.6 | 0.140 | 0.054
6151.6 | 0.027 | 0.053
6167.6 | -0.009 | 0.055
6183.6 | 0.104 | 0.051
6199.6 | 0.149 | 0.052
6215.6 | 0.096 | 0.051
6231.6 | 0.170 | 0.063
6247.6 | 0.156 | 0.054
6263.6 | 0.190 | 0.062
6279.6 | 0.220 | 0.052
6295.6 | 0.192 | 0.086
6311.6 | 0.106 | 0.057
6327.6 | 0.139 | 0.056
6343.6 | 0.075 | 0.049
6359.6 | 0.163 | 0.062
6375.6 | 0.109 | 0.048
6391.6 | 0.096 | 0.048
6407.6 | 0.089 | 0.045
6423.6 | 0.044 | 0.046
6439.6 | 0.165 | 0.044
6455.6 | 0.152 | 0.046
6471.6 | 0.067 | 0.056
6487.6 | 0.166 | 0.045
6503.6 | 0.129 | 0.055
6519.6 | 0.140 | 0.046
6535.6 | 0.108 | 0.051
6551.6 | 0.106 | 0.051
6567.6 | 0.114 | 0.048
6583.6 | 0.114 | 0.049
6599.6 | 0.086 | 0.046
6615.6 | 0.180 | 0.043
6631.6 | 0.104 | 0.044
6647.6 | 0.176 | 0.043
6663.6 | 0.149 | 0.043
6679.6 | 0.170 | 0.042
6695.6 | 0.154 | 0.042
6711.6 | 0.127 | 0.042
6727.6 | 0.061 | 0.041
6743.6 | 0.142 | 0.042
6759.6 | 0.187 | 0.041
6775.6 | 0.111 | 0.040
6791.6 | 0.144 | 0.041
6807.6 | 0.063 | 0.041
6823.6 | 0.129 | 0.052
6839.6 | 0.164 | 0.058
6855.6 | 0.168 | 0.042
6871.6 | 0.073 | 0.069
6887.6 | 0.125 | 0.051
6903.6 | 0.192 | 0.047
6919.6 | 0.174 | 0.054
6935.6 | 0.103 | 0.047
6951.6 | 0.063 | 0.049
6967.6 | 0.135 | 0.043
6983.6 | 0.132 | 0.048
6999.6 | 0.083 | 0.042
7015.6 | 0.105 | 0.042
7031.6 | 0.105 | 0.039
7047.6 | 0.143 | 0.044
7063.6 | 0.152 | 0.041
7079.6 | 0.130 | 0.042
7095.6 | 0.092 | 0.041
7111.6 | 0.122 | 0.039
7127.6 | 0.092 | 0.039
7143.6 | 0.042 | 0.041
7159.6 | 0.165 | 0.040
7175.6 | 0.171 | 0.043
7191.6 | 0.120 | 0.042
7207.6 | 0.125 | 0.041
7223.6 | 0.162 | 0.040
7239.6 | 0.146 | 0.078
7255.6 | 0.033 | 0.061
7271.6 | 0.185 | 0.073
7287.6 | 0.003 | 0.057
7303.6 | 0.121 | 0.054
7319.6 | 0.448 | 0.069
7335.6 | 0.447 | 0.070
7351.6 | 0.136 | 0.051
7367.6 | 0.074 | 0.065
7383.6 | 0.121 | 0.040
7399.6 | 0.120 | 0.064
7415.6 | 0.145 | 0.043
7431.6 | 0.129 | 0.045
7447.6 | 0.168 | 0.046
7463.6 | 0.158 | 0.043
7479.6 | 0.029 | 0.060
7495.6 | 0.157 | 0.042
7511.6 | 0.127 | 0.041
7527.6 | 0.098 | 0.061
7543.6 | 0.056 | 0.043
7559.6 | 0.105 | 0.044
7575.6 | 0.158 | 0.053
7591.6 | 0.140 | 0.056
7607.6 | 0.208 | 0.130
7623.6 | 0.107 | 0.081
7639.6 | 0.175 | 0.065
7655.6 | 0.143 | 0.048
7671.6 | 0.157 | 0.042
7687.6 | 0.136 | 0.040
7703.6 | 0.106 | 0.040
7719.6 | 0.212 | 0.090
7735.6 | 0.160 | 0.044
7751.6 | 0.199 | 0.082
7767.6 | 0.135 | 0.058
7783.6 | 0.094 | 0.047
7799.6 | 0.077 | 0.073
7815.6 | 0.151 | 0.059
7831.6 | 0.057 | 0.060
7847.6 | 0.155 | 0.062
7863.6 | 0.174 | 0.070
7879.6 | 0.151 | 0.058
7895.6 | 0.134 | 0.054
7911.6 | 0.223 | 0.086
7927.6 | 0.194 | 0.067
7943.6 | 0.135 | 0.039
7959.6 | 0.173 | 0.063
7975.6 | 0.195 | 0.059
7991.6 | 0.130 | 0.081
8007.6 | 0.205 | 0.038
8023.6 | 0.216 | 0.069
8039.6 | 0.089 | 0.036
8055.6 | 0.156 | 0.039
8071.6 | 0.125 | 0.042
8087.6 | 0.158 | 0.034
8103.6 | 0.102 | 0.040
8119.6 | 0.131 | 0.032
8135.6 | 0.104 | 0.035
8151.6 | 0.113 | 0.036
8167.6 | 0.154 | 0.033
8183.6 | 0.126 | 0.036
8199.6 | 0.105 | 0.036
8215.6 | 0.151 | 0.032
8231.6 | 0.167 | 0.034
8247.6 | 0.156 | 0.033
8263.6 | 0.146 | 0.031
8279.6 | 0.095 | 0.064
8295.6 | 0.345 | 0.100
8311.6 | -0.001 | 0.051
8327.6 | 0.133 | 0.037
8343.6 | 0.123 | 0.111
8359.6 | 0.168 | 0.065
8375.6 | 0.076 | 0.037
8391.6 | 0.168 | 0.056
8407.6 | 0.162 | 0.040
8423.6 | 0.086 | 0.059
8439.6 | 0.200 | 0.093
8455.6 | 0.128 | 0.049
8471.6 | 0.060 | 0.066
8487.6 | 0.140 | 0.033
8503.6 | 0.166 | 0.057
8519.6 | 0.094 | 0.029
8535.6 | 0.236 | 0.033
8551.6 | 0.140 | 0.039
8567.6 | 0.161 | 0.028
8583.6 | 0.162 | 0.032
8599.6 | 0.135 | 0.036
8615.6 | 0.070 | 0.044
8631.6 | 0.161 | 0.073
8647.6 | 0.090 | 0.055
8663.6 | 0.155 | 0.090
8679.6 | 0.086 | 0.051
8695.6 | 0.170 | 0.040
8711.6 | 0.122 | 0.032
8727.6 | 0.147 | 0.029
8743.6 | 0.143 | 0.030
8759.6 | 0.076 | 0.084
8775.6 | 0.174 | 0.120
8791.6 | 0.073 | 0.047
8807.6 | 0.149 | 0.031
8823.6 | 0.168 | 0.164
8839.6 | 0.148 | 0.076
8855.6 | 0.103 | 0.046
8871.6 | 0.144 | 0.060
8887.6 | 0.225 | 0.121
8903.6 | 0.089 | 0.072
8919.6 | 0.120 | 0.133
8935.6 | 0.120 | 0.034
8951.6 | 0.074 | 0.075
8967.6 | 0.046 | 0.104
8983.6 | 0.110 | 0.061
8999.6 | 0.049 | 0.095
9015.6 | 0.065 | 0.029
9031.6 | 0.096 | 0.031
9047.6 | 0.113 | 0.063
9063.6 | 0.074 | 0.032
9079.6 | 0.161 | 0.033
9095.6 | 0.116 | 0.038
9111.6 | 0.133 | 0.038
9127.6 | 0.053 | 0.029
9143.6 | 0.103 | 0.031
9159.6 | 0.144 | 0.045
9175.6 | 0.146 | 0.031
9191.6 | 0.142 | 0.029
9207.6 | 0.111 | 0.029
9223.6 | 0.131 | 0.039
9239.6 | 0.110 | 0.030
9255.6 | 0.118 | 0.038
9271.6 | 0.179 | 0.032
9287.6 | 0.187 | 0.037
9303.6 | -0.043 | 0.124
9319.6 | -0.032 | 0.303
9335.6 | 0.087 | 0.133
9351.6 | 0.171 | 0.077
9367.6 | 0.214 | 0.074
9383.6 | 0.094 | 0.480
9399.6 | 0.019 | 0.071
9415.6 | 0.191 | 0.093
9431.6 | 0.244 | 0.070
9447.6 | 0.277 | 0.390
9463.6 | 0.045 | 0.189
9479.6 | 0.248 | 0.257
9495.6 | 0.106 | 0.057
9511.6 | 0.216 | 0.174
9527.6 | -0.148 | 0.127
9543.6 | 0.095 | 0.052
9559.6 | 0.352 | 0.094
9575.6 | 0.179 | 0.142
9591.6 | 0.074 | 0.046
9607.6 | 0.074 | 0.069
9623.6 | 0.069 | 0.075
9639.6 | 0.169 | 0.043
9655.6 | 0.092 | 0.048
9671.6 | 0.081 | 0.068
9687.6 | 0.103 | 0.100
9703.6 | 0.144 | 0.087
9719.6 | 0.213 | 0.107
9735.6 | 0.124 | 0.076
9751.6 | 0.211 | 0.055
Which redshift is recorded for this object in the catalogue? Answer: 0.96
